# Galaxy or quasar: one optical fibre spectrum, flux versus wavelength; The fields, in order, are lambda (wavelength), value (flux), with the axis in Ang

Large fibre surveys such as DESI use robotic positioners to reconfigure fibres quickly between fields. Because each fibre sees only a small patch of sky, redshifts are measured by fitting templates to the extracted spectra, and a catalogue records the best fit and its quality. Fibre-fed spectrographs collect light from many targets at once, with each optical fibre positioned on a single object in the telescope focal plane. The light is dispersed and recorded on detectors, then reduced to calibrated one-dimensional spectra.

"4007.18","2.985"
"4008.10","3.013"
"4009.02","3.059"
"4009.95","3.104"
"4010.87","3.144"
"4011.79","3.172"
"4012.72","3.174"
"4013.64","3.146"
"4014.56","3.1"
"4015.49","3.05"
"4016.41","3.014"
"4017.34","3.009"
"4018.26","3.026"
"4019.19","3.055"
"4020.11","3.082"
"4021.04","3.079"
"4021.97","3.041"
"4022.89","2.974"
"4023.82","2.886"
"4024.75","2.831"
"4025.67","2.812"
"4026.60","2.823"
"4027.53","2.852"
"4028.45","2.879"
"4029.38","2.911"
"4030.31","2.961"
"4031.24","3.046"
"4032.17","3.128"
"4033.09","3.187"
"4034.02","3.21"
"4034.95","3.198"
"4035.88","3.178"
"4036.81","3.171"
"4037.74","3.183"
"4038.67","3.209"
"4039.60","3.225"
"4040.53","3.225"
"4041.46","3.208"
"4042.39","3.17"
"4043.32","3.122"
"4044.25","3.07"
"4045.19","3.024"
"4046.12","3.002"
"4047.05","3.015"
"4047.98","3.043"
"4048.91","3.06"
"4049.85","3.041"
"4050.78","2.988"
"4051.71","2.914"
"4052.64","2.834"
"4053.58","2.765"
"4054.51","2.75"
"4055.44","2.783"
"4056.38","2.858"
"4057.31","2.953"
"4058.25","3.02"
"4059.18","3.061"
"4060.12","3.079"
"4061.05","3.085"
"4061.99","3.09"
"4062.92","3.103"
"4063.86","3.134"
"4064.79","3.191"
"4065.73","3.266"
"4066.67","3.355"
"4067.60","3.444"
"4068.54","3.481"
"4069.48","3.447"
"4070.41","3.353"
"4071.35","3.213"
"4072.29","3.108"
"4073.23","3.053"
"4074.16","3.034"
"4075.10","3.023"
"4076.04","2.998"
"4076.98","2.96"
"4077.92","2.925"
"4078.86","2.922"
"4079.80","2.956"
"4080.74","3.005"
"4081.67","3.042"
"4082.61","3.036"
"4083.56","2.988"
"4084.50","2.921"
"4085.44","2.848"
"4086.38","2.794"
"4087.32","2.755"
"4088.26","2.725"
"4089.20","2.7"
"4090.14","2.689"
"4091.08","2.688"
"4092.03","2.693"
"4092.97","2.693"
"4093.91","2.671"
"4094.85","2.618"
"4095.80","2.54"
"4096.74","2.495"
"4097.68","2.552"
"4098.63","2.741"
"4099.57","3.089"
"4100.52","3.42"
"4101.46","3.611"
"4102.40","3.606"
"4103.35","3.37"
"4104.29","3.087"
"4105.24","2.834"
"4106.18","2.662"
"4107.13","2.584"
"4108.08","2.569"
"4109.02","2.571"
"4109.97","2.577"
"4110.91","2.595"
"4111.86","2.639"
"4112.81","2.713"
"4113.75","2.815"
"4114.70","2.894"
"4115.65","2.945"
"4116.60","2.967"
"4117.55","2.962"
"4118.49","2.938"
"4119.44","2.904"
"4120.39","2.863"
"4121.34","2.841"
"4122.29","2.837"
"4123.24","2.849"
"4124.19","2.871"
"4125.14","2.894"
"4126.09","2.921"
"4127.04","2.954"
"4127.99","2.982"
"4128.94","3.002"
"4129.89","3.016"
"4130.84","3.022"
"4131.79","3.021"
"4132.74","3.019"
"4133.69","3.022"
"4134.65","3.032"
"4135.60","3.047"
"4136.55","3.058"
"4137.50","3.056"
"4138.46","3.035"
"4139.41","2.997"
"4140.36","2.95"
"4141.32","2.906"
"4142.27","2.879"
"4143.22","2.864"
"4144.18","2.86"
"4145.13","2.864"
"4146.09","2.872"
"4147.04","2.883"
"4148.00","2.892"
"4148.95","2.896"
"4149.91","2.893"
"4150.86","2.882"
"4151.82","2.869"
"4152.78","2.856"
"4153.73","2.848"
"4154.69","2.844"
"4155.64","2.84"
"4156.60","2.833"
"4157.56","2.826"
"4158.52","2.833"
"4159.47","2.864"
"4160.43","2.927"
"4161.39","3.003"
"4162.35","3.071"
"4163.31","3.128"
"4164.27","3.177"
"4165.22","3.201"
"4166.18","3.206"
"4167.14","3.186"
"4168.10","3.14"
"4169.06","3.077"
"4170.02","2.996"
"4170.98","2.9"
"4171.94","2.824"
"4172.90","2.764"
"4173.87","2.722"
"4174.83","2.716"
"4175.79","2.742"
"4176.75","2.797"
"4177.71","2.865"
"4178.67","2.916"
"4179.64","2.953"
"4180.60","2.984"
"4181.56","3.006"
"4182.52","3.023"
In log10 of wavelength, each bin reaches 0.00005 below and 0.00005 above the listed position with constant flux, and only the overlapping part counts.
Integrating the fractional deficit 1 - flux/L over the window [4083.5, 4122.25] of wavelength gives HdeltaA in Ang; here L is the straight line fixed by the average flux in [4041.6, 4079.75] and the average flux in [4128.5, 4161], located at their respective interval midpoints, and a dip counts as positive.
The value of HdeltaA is 2.1 Ang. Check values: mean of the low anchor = 3.07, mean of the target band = 2.83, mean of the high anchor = 2.93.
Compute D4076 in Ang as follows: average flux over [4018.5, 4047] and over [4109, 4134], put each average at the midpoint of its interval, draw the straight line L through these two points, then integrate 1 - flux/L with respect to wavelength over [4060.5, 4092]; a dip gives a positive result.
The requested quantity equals -0.7 Ang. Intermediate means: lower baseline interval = 3.06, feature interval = 3.04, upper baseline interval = 2.88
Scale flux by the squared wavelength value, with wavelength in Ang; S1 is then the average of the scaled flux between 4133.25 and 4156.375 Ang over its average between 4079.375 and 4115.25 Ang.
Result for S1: 1.1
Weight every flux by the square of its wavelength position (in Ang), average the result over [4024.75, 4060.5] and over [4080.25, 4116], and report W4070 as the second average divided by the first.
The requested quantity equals 0.96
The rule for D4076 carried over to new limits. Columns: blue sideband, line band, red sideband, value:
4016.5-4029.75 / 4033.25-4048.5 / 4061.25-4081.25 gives -0.6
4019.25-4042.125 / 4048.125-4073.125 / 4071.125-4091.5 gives -1.0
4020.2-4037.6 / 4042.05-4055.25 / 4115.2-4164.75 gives 0.1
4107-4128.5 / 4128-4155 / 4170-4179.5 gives -1.2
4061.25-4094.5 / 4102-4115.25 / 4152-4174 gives 0.8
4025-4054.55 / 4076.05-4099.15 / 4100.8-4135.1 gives 1.3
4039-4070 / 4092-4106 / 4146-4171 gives 0.4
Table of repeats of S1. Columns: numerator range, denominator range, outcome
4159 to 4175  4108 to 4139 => 1.06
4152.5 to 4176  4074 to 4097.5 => 1.08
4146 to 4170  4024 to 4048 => 1.03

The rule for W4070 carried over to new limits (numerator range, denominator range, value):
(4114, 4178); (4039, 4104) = 1.01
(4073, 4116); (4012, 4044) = 0.96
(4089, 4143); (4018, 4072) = 0.97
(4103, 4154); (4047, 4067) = 0.99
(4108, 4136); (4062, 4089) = 0.96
